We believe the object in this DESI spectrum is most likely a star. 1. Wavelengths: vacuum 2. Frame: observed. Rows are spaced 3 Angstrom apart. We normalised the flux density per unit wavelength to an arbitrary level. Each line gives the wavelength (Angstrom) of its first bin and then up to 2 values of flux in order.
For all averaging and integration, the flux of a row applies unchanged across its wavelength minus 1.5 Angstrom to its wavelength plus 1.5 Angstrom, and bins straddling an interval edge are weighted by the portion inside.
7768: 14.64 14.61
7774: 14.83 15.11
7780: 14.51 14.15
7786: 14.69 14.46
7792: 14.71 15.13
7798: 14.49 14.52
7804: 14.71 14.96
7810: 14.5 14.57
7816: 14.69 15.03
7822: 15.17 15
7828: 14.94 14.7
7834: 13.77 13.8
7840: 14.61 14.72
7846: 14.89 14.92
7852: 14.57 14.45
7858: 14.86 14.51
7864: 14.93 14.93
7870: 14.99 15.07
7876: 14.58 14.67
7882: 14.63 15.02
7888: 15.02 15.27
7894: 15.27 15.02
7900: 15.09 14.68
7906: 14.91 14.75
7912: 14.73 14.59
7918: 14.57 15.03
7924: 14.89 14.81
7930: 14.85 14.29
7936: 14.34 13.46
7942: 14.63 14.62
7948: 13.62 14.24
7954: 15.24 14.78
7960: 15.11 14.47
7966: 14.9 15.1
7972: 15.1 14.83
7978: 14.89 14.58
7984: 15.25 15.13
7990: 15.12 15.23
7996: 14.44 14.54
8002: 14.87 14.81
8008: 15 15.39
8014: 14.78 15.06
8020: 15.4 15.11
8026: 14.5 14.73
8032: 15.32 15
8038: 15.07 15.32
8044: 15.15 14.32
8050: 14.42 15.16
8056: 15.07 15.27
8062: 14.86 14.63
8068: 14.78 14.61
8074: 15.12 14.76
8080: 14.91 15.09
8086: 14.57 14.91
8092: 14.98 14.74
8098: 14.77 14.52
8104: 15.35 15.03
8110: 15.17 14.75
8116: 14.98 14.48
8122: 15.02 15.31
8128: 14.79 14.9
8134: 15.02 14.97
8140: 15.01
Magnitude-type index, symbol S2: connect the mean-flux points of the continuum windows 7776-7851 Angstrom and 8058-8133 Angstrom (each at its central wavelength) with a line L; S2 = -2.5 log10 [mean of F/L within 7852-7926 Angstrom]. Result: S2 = -0.009 mag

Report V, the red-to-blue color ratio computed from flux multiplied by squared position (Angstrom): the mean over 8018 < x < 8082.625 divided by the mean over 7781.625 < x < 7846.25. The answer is 1.08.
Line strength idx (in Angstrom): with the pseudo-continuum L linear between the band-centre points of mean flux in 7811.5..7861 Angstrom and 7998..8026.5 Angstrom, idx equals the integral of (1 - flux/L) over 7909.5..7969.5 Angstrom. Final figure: 0.9 Angstrom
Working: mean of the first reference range 14.7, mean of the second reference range 15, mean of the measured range 14.6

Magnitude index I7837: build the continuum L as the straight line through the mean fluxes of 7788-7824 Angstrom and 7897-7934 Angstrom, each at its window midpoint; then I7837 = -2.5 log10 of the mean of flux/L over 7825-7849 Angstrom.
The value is 0.02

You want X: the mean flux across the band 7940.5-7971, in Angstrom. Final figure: 14.7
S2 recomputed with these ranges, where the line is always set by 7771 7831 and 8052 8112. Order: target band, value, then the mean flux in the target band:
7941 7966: 0.02 mag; 14.6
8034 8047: -0.01 mag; 15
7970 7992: -0.01 mag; 15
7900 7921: 0.00 mag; 14.8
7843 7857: 0.00 mag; 14.7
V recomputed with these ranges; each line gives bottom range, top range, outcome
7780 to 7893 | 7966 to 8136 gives 1.07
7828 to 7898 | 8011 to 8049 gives 1.06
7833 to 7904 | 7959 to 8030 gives 1.04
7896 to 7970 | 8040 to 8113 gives 1.05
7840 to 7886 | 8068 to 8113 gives 1.07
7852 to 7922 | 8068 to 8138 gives 1.06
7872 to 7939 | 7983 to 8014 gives 1.04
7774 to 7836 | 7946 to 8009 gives 1.05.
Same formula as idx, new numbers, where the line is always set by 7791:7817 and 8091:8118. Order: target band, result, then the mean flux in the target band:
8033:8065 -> -0.2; 15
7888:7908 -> -0.4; 15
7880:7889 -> -0.1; 14.9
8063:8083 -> 0.1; 14.8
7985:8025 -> -0.4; 15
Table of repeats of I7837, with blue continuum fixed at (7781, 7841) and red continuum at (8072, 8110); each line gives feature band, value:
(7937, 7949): 0.049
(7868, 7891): -0.014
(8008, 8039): -0.014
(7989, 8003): -0.001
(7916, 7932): -0.005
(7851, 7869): -0.003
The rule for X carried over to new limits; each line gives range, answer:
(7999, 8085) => 14.9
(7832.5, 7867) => 14.6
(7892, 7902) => 15.1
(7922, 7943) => 14.5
